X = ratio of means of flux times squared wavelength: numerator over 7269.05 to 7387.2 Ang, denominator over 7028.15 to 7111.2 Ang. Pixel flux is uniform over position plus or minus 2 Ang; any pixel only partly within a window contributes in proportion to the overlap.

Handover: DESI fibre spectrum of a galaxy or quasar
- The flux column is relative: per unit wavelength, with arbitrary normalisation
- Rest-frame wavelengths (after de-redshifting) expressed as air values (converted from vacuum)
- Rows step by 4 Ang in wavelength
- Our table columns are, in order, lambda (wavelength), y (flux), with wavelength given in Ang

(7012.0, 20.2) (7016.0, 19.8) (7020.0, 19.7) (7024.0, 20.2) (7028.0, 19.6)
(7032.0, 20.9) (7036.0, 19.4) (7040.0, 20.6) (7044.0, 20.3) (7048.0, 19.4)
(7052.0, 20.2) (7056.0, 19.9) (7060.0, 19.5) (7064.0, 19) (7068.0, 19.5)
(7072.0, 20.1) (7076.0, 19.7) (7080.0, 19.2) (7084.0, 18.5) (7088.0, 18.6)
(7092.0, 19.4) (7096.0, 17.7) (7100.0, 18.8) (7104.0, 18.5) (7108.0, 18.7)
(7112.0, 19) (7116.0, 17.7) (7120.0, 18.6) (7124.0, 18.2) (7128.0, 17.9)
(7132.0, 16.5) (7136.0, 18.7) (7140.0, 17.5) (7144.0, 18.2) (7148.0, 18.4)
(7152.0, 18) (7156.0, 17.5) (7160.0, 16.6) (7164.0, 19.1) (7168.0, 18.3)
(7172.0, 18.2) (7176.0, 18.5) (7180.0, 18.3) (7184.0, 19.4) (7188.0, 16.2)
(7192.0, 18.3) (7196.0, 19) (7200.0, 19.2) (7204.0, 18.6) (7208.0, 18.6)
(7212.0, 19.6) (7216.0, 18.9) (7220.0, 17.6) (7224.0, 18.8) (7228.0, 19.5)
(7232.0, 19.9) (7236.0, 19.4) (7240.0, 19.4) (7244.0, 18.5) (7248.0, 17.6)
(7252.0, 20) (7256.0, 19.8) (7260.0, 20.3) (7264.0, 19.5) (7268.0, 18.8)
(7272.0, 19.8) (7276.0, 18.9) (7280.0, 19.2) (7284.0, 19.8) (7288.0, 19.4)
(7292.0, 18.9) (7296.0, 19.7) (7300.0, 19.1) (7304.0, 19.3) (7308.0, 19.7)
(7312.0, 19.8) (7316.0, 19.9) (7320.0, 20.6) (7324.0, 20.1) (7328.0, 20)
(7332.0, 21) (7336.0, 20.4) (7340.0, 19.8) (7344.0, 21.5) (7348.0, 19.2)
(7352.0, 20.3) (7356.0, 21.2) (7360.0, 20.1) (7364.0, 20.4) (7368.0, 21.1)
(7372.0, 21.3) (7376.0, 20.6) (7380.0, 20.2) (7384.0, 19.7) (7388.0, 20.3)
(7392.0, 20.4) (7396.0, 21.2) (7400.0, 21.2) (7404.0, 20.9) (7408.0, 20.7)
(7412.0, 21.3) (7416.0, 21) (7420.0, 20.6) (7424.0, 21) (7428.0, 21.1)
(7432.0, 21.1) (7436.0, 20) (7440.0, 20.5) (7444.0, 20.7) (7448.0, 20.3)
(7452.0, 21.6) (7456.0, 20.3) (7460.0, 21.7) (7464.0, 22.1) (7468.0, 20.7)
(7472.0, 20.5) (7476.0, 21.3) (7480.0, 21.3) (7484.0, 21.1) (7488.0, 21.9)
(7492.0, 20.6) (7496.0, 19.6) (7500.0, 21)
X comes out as 1.11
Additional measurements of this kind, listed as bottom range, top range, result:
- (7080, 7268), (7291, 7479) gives 1.17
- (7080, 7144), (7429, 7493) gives 1.26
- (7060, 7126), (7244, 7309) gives 1.08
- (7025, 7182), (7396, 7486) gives 1.22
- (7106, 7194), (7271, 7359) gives 1.15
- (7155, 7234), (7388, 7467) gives 1.20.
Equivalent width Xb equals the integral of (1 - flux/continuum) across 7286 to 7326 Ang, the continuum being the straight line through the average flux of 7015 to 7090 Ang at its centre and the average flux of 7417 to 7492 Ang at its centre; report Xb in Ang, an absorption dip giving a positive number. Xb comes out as 1.7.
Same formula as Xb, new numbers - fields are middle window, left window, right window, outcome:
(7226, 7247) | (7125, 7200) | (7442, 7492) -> -0.5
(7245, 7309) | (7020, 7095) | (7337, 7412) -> 3.0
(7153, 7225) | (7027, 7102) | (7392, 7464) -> 5.8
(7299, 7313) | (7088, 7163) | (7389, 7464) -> 0.2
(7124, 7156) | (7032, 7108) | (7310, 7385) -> 2.9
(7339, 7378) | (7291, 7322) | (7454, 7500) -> -1.0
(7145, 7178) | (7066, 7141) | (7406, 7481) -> 1.6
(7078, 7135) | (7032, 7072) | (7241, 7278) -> 3.7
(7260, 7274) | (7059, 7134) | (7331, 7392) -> 0.2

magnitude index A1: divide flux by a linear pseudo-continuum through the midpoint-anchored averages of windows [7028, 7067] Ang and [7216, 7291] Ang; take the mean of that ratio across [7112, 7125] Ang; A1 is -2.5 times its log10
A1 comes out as 0.08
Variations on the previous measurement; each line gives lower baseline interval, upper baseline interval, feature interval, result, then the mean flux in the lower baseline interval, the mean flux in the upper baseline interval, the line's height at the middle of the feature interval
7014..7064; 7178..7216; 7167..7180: 0.027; 19.9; 18.6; 18.8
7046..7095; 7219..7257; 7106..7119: 0.047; 19.4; 19.1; 19.3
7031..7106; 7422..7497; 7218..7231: 0.072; 19.4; 20.9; 20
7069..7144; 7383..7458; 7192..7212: 0.019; 18.5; 20.7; 19.2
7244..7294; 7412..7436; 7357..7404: -0.008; 19.3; 20.9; 20.5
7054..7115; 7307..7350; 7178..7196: 0.079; 19.1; 20.2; 19.5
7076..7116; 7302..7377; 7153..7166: 0.081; 18.7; 20.3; 19.1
